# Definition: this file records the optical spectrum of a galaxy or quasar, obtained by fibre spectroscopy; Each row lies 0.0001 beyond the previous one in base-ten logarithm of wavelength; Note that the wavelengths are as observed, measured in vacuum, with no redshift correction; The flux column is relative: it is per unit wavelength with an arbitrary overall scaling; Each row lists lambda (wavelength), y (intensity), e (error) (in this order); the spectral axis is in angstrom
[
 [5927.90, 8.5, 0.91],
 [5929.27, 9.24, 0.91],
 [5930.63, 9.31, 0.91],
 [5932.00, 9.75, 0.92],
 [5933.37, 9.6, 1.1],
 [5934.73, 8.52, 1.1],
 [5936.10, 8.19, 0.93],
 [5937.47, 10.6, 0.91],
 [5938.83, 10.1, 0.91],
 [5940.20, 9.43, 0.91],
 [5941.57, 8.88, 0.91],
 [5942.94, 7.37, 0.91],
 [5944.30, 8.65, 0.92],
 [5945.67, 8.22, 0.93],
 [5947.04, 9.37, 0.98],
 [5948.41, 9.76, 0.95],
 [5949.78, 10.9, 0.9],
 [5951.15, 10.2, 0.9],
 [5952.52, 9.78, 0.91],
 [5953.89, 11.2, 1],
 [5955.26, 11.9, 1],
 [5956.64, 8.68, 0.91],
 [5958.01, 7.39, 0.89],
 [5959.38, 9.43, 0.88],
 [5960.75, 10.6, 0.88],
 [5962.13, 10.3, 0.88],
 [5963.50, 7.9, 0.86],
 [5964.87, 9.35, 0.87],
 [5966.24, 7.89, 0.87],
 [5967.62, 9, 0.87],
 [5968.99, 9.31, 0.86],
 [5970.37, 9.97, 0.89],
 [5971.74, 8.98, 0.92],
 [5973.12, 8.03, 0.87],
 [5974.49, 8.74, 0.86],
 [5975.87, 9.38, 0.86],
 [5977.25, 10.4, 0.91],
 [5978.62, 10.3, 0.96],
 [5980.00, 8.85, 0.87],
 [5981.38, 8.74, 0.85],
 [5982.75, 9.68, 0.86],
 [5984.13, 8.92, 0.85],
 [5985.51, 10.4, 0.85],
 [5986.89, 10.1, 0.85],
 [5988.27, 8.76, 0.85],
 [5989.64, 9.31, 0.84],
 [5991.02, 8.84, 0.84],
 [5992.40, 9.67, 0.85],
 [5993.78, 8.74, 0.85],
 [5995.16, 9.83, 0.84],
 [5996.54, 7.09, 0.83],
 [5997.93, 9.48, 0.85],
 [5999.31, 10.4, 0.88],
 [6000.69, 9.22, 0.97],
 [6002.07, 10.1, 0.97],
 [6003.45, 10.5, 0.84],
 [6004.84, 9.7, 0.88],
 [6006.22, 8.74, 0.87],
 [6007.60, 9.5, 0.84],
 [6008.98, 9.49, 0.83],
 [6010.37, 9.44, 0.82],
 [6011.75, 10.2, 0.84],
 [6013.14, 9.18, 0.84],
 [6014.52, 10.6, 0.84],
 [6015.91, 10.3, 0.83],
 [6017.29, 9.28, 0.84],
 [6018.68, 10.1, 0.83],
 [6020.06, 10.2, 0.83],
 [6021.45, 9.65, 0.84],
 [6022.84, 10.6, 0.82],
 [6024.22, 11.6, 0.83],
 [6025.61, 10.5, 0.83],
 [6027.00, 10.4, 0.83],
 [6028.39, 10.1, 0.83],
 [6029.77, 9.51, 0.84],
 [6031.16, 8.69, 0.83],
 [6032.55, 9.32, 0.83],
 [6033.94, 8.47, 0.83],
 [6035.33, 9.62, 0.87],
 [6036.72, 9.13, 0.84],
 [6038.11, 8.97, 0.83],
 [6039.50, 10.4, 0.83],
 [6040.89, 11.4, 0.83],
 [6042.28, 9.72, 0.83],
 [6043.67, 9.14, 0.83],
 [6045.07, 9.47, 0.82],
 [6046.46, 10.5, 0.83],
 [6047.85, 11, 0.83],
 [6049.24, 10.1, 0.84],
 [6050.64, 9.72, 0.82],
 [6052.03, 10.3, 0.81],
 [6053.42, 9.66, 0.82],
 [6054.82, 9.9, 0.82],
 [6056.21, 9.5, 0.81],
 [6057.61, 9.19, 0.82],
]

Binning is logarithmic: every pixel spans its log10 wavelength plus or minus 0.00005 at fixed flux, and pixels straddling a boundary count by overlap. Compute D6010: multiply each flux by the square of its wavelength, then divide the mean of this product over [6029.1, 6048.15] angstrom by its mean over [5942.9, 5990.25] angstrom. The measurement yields 1.05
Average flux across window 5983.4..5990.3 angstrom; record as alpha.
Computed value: 9.5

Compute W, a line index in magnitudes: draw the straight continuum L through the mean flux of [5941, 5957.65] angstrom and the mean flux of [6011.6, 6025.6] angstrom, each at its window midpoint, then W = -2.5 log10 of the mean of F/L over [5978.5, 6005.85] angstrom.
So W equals 0.06 mag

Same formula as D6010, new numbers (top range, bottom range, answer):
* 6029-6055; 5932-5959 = 1.07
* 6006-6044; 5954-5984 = 1.07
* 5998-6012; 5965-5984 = 1.07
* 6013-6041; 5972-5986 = 1.08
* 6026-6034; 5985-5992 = 1.02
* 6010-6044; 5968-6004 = 1.07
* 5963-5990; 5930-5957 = 0.98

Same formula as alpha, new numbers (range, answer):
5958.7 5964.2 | 9.56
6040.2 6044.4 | 10.1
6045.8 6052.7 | 10.3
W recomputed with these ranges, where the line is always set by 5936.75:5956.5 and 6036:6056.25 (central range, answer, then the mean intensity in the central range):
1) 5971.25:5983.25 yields 0.063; 9.23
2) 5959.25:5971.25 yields 0.052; 9.3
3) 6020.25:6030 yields -0.051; 10.4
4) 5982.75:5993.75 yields 0.045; 9.4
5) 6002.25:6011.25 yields 0.027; 9.61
